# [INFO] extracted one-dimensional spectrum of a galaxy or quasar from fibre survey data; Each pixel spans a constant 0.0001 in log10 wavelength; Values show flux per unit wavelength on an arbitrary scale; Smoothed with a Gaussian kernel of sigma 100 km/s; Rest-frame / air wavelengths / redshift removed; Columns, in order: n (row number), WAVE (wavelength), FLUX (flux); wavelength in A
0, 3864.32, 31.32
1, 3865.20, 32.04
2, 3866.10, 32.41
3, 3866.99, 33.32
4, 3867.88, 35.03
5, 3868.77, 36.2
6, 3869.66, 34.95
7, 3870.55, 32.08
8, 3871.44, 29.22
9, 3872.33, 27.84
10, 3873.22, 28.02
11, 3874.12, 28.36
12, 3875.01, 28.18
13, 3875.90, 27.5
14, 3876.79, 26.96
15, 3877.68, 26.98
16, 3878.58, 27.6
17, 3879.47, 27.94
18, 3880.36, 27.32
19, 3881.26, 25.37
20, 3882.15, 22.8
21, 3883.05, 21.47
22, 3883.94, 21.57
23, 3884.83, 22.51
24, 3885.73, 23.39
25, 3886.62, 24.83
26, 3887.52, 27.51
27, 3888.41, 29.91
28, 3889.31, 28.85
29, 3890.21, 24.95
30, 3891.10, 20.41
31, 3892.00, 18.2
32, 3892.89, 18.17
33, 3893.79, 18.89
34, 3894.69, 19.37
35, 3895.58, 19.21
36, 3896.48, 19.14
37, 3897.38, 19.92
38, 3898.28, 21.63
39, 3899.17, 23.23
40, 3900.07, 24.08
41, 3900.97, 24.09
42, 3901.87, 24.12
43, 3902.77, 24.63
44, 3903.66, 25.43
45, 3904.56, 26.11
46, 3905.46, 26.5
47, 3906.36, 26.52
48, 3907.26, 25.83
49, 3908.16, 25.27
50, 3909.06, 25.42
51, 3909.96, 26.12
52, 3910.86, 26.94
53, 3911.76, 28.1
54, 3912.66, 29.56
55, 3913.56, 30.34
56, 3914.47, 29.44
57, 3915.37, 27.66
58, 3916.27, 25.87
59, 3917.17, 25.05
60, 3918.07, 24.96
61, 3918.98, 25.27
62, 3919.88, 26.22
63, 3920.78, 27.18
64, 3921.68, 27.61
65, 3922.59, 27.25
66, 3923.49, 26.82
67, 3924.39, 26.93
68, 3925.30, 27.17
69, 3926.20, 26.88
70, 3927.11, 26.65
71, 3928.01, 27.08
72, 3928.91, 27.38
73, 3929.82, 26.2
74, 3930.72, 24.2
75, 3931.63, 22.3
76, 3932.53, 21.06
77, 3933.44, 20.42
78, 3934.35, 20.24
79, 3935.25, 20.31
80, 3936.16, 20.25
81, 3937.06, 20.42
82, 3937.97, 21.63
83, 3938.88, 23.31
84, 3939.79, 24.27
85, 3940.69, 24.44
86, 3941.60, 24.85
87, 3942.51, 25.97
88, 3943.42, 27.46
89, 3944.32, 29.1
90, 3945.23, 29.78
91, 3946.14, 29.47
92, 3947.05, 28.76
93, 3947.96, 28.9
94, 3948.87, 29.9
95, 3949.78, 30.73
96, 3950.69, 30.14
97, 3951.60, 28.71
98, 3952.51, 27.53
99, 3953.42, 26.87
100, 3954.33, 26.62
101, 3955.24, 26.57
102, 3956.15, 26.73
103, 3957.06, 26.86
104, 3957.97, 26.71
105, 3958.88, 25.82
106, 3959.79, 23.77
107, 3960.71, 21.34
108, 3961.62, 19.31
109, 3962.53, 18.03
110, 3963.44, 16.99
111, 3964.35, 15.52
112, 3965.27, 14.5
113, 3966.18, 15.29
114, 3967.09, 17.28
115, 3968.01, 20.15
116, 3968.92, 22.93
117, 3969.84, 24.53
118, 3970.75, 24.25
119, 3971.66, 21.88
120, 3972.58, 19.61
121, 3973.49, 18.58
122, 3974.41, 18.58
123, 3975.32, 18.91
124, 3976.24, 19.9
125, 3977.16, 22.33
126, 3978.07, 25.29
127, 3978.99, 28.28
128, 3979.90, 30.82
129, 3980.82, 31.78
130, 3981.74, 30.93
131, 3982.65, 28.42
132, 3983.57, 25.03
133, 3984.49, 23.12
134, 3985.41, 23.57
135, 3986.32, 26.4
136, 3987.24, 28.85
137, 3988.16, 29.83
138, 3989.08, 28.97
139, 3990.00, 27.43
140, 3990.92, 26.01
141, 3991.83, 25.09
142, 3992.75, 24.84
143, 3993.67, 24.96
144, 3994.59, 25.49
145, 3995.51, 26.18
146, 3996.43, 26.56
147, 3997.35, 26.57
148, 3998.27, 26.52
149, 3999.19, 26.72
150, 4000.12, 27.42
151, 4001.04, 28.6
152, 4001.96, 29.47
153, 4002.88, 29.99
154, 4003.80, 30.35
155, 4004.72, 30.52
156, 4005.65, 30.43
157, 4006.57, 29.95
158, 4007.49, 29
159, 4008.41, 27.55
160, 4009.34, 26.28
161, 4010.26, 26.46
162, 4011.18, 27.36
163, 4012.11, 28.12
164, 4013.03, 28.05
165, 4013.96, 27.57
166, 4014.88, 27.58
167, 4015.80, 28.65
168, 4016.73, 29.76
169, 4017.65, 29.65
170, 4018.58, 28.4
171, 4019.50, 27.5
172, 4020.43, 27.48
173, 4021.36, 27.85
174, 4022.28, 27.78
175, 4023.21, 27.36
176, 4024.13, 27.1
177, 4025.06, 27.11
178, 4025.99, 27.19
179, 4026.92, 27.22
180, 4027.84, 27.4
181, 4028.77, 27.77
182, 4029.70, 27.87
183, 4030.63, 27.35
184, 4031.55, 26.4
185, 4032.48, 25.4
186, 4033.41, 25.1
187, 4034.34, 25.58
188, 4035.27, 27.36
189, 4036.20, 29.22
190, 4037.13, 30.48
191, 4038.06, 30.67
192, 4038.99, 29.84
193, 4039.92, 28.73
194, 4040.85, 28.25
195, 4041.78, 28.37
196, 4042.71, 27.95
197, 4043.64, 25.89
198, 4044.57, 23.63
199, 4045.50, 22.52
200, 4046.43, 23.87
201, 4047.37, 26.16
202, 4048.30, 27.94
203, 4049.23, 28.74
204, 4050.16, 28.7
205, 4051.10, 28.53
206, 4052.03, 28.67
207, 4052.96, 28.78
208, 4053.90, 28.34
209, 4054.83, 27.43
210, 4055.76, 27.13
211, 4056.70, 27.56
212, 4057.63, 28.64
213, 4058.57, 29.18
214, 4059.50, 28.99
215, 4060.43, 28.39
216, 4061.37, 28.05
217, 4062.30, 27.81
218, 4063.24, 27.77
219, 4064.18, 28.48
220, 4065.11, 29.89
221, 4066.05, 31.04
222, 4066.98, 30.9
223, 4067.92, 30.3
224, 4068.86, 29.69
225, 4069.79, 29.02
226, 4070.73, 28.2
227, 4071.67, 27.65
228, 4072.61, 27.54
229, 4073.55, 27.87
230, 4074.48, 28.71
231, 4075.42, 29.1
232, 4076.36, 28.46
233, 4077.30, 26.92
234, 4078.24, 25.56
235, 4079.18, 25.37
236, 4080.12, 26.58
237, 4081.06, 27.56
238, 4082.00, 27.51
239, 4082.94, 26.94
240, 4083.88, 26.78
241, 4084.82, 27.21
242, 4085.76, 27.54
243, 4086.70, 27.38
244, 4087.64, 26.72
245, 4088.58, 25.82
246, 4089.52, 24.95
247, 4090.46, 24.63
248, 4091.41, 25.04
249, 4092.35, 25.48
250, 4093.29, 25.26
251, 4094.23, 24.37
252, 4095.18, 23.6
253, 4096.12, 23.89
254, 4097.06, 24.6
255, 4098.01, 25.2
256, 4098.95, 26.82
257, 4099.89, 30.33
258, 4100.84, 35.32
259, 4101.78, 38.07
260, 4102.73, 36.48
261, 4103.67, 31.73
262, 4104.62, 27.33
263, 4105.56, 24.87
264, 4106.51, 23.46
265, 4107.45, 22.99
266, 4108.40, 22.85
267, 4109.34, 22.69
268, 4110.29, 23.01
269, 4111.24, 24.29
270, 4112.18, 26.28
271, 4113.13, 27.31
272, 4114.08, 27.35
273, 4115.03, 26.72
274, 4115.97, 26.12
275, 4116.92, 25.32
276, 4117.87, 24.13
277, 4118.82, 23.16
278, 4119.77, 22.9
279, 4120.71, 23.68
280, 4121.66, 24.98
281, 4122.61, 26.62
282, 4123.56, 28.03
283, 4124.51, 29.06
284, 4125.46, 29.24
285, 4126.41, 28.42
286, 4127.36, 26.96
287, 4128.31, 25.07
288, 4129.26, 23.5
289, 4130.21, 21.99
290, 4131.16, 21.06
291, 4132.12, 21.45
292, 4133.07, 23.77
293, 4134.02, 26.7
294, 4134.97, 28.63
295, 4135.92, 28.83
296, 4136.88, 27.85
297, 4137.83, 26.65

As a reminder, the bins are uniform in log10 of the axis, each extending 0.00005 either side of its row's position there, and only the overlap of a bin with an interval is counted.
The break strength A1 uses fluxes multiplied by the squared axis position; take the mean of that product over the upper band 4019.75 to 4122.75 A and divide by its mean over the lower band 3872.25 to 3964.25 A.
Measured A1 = 1.17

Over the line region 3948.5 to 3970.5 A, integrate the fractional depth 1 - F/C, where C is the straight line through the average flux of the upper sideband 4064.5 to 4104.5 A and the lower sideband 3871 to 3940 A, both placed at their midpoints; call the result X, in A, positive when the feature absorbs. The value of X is 2.0 A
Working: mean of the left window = 24.9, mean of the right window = 27.9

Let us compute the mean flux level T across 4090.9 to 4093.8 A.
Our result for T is 25.2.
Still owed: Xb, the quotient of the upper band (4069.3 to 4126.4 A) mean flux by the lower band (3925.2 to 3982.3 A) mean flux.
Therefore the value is 1.11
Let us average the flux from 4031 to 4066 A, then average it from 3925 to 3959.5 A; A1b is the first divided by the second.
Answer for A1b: 1.07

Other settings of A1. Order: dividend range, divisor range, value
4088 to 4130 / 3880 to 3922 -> 1.19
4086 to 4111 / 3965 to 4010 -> 1.10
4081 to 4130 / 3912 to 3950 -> 1.11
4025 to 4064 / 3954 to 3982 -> 1.27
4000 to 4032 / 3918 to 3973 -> 1.20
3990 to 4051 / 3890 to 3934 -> 1.17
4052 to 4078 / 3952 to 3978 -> 1.38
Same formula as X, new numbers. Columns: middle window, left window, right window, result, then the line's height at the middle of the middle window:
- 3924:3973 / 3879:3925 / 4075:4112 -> 2.22 A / 25.3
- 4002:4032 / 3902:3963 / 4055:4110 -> -1.49 A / 26.8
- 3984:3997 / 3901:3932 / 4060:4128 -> 0.22 A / 26.7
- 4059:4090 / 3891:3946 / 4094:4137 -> -2.40 A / 25.9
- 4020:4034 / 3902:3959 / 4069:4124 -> -0.34 A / 26.4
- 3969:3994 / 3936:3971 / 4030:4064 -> 0.20 A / 25.3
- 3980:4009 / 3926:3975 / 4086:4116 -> -3.58 A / 24.6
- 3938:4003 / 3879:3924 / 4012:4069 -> 3.02 A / 26.3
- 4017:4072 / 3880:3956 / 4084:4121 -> -4.16 A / 25.9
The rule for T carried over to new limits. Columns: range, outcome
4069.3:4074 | 28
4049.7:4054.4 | 28.6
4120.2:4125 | 26.5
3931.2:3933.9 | 21.2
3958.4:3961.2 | 23.6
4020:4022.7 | 27.7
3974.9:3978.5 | 21.6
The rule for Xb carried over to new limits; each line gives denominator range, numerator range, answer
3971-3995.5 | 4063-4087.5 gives 1.11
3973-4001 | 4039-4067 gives 1.08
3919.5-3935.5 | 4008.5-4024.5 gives 1.11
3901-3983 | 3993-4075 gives 1.12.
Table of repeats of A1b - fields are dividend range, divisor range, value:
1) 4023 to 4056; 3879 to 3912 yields 1.15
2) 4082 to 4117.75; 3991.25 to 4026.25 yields 0.96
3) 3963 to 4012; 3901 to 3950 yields 0.97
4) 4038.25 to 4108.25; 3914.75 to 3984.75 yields 1.12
